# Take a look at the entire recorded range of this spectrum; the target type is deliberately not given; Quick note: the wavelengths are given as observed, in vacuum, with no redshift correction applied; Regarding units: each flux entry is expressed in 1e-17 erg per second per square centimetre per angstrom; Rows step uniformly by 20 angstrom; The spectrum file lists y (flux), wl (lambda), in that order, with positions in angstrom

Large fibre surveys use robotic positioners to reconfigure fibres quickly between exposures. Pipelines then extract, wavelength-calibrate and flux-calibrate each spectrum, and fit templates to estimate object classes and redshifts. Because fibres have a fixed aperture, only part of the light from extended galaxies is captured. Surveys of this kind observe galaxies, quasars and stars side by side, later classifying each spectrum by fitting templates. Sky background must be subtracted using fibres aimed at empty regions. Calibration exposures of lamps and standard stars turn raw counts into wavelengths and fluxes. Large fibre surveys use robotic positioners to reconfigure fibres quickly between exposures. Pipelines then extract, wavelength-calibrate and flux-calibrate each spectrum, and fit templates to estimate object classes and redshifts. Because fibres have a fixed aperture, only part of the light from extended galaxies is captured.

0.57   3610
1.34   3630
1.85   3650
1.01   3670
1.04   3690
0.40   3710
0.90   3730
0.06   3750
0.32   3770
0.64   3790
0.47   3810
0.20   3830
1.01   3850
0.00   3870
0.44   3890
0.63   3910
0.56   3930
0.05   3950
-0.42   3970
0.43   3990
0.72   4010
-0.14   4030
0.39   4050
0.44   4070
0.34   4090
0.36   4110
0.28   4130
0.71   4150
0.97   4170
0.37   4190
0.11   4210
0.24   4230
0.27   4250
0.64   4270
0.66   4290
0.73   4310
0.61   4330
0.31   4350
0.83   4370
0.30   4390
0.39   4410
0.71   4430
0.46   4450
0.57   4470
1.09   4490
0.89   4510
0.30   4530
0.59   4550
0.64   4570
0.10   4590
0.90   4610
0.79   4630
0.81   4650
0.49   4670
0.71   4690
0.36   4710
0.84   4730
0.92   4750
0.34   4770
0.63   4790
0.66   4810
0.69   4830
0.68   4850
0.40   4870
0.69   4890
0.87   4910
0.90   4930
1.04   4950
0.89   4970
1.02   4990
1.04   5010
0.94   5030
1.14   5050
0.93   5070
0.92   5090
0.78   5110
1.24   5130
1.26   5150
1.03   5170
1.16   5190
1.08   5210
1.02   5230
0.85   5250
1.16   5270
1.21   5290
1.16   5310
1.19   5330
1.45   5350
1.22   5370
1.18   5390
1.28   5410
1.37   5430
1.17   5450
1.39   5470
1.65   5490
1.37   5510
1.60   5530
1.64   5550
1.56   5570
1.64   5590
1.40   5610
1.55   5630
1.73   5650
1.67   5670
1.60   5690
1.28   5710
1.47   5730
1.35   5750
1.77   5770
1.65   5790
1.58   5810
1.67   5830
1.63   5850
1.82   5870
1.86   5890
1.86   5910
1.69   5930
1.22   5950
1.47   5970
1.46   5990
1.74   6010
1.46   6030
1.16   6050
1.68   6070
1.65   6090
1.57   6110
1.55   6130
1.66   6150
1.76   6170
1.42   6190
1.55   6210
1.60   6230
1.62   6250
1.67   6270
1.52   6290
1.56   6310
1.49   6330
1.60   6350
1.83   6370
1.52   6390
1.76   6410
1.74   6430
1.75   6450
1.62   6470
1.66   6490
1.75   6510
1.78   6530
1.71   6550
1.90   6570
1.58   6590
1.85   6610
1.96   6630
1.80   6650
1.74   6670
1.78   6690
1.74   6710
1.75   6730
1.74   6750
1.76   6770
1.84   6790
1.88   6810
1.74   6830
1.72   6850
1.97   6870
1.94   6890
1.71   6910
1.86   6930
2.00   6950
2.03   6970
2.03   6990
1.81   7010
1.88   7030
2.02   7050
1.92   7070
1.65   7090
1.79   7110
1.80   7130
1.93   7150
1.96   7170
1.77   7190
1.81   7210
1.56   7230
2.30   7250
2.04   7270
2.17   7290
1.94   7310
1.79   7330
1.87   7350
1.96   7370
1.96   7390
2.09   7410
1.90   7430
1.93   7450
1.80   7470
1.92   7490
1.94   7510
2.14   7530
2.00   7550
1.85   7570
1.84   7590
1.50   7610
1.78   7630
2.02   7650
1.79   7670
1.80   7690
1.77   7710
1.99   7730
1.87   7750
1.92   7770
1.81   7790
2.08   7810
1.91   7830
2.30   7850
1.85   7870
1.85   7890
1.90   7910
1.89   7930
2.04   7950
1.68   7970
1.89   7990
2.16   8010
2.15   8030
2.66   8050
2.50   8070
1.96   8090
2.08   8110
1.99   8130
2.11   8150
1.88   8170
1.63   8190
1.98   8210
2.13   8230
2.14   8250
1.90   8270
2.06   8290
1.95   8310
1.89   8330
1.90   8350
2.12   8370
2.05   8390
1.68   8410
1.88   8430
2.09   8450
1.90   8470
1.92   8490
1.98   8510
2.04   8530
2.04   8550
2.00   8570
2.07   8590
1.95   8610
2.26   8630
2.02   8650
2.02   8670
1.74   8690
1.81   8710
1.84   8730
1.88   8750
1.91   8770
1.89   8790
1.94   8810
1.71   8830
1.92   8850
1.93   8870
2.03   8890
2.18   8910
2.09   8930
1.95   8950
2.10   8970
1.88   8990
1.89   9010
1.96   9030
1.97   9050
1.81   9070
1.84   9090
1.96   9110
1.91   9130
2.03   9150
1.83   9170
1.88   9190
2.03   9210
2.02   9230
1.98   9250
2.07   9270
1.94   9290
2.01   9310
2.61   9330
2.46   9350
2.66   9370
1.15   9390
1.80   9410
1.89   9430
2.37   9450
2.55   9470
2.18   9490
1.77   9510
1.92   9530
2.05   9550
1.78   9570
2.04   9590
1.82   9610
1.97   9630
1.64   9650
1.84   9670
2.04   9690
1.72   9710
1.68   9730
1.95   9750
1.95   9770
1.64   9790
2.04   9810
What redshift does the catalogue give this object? 0.23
